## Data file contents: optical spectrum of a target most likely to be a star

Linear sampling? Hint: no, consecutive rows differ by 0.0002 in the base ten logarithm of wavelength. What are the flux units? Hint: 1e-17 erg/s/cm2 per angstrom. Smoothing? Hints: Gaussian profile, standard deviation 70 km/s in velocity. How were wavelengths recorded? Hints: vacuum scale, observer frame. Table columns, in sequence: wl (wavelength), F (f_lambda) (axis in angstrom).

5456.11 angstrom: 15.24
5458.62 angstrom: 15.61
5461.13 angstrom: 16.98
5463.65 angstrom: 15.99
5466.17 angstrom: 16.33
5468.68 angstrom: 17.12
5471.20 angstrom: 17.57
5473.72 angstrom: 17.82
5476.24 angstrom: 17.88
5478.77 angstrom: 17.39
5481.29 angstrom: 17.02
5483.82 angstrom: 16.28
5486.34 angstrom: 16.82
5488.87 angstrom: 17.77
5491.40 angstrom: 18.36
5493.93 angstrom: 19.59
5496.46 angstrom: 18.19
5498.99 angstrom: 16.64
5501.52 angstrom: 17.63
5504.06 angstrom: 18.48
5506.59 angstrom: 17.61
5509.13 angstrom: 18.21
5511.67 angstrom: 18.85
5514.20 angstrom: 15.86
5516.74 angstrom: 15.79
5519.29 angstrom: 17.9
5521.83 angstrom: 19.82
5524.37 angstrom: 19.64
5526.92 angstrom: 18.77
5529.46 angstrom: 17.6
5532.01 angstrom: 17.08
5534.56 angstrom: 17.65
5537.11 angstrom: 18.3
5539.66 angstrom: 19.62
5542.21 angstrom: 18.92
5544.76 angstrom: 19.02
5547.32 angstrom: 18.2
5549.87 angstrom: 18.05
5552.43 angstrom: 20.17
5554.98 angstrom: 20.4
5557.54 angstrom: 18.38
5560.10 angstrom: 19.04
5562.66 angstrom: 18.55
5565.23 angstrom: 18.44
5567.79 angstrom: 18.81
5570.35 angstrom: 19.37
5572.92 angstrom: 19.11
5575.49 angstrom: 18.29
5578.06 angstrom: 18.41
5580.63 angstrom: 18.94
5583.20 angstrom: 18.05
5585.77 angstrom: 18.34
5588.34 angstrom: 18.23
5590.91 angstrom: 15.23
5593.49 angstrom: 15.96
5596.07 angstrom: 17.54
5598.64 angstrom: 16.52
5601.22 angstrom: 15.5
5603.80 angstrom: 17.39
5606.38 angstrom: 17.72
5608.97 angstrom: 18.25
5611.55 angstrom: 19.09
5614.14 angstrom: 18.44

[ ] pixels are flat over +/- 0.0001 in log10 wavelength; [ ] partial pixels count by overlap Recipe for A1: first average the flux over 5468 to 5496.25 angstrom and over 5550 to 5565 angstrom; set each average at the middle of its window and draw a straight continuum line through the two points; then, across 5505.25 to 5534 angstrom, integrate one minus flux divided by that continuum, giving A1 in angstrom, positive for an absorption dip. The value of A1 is 0.7 angstrom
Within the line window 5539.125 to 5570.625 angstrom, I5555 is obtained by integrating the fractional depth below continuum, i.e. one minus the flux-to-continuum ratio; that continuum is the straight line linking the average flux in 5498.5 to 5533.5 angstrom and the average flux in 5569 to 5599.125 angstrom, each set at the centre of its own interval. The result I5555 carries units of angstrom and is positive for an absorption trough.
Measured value -1.9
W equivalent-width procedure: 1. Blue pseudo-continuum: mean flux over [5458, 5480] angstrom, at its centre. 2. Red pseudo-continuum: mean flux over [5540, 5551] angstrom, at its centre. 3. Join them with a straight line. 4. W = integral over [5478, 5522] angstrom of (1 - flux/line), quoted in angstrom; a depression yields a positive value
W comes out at 0.1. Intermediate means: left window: 17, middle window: 17.6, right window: 18.7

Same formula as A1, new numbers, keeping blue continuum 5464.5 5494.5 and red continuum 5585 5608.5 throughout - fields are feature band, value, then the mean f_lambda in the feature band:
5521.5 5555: -3.0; 18.7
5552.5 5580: -3.0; 18.9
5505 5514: -0.3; 18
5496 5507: -0.2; 17.7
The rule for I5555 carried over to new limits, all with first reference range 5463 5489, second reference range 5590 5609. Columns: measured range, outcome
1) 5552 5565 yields -1.8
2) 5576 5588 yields -1.2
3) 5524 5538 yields -1.0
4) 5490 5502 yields -0.8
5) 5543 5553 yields -1.1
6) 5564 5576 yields -1.5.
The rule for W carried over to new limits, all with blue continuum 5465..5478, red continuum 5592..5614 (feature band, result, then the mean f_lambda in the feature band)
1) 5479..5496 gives -0.3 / 17.7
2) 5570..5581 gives -0.9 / 18.8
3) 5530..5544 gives -0.8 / 18.3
